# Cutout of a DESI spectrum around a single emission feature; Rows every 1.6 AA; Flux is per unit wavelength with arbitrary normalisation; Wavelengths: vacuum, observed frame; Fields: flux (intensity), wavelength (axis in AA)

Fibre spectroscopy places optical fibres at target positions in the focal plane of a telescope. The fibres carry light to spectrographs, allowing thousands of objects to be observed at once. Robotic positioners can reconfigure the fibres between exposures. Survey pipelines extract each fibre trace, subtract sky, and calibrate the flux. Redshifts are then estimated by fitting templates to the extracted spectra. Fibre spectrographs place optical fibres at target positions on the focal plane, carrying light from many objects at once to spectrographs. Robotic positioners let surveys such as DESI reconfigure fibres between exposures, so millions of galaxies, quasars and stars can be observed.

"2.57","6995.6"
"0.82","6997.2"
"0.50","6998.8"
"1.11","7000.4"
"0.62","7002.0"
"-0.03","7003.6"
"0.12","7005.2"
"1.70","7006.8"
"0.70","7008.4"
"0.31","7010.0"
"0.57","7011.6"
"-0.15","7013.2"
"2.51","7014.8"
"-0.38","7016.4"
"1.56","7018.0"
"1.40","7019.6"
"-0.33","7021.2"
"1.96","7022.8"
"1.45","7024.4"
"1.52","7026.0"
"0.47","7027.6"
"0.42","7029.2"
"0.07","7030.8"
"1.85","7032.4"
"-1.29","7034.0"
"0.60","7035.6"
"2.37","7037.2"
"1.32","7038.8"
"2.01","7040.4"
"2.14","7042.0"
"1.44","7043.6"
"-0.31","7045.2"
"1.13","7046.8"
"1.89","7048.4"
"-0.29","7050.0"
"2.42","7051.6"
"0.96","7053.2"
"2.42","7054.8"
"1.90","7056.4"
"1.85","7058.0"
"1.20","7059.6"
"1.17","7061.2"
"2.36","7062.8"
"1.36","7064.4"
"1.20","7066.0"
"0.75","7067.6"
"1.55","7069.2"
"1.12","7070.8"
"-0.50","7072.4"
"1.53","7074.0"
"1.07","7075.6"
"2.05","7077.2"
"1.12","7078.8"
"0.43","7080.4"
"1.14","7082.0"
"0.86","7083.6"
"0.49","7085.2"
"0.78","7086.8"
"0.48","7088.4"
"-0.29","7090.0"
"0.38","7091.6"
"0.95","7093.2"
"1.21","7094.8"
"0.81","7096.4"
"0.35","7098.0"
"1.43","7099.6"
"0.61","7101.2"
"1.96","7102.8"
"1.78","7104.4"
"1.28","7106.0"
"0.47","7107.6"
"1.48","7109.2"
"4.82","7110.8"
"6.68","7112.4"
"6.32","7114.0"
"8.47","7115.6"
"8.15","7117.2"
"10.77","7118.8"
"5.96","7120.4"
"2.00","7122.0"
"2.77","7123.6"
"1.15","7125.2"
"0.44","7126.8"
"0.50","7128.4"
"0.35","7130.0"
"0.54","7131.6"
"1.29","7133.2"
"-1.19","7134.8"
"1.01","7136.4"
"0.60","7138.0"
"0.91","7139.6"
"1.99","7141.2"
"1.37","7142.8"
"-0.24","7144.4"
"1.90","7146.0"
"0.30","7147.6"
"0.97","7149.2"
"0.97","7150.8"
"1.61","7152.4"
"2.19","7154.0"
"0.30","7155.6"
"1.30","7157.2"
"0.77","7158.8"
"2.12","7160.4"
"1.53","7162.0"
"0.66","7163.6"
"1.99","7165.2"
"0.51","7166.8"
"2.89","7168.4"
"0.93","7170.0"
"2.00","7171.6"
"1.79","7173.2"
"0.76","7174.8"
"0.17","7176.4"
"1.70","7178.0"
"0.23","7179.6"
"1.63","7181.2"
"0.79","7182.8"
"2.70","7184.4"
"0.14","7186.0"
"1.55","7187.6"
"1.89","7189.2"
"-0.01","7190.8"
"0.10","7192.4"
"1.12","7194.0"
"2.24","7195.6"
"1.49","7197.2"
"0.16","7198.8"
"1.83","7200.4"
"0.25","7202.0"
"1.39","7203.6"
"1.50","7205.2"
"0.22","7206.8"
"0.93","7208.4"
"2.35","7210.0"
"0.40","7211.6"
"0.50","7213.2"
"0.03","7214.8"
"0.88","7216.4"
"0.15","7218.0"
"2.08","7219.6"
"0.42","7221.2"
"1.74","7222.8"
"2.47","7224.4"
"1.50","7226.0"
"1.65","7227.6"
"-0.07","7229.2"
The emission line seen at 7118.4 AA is [O II]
